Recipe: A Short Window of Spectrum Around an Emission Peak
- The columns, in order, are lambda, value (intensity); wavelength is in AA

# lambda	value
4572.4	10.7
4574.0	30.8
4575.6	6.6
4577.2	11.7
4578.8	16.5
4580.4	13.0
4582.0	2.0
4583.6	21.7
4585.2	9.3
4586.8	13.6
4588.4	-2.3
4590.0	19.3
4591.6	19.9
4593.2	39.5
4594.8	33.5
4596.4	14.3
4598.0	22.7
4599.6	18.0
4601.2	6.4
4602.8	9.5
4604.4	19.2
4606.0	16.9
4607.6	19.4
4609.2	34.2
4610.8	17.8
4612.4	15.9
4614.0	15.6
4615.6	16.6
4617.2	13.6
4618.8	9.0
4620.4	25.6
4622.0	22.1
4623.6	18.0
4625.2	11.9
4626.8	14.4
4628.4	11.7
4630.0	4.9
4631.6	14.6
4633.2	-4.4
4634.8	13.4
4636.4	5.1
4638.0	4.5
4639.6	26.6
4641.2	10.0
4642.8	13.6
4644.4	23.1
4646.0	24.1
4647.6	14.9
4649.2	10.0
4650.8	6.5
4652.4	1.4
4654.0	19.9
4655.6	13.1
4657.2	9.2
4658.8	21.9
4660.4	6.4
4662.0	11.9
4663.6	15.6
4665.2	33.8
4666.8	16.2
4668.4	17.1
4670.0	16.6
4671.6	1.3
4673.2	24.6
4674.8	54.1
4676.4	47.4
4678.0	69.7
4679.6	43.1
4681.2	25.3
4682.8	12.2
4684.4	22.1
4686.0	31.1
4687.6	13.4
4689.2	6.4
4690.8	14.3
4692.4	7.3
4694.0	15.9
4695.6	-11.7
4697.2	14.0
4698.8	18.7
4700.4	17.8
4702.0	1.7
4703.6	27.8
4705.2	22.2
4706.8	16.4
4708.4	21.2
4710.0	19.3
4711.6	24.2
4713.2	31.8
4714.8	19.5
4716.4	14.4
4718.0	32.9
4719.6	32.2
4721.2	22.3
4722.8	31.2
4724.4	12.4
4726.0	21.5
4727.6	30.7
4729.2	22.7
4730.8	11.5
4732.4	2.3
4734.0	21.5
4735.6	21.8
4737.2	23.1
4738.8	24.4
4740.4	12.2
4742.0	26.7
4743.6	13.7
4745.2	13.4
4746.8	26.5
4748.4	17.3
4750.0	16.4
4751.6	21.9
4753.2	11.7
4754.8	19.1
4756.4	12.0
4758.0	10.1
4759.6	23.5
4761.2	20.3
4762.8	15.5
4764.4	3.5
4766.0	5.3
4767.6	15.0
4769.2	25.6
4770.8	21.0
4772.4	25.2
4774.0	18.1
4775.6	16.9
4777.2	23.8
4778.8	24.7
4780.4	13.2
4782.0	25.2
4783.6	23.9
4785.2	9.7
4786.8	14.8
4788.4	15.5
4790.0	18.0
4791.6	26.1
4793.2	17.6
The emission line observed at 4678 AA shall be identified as [O II] 3727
